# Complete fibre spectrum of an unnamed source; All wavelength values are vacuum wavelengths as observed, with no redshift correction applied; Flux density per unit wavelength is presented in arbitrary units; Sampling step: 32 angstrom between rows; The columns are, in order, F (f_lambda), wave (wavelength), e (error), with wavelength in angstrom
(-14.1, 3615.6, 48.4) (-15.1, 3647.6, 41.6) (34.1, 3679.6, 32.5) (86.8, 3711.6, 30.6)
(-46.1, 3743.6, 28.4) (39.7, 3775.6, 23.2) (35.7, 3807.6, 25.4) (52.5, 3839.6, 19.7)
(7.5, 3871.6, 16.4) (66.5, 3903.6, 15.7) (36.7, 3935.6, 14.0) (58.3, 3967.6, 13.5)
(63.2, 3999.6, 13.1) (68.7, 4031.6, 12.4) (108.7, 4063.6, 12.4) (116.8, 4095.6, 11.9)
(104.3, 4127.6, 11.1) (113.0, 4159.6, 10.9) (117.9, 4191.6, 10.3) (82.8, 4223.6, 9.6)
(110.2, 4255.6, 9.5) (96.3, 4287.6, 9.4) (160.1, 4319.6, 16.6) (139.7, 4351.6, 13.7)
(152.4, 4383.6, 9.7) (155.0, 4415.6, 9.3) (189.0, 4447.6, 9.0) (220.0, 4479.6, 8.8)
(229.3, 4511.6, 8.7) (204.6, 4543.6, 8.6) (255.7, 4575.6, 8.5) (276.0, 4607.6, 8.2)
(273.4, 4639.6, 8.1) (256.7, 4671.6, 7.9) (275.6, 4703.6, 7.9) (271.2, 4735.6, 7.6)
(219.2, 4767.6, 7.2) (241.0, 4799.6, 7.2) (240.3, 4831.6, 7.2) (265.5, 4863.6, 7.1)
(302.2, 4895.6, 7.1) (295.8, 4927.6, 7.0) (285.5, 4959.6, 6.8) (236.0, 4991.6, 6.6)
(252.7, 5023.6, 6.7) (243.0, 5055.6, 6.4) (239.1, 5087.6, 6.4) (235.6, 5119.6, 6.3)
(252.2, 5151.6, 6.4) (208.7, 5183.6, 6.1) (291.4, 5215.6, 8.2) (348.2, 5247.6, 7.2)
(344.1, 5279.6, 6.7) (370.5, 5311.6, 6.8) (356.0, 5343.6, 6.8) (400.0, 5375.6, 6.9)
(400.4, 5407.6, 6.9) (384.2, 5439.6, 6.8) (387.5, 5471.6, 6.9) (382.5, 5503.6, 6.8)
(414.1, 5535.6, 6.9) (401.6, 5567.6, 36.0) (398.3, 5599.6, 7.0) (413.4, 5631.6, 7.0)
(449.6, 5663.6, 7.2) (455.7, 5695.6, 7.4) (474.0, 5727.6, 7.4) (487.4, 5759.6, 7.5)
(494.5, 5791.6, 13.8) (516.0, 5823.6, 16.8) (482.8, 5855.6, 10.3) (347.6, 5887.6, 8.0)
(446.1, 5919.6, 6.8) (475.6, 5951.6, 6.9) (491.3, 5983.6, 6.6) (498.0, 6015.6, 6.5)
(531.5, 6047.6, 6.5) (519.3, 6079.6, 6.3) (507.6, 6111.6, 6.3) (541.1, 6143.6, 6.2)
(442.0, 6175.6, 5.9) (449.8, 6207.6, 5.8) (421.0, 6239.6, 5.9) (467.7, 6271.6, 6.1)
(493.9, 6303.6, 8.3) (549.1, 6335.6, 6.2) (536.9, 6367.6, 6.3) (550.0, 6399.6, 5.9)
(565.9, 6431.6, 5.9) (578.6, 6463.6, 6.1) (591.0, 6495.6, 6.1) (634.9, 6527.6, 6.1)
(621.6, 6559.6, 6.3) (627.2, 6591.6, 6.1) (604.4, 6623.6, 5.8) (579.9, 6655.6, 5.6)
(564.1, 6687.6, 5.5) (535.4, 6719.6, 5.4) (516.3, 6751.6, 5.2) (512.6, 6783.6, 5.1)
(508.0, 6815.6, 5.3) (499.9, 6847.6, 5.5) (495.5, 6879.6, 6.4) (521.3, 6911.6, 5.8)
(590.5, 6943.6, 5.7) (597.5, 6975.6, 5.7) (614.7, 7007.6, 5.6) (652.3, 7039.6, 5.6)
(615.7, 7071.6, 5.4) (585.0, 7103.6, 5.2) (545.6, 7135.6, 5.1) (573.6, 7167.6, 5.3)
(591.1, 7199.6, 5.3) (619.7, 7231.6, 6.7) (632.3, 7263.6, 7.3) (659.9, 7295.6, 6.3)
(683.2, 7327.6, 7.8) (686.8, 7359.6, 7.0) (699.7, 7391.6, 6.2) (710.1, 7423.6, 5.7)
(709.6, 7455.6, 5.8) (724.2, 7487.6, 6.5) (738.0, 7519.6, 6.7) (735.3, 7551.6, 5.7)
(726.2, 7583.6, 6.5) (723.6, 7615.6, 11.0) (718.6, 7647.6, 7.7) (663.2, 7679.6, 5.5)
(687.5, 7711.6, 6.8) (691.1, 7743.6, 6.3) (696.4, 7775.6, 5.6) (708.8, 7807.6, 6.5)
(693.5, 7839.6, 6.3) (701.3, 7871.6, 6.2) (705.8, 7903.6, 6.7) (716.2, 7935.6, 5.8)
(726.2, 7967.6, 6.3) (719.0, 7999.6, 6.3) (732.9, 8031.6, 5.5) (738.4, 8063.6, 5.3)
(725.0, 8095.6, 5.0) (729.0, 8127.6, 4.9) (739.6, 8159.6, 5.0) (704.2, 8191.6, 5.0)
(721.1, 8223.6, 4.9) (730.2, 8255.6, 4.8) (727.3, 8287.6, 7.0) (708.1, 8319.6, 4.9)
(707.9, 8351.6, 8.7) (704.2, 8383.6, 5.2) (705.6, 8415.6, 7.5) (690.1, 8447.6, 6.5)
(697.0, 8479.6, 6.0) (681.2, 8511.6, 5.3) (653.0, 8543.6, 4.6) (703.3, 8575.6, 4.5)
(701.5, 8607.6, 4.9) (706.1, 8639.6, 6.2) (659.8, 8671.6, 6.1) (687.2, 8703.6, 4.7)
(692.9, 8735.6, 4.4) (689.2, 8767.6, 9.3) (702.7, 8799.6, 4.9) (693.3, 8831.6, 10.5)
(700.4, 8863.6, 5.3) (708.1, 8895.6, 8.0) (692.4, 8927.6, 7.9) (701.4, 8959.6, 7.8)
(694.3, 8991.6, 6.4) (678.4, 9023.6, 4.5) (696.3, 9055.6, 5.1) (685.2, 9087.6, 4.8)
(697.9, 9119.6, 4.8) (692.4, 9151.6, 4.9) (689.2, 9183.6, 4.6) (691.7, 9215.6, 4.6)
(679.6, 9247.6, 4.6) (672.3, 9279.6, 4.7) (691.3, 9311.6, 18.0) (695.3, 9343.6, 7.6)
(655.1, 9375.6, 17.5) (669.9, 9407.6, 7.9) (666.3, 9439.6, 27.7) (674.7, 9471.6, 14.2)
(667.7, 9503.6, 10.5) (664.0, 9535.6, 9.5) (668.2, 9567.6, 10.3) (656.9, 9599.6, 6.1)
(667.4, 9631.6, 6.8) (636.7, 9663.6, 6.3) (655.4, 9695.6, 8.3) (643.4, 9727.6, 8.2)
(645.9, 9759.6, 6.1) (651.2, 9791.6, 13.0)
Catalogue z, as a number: 0.000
